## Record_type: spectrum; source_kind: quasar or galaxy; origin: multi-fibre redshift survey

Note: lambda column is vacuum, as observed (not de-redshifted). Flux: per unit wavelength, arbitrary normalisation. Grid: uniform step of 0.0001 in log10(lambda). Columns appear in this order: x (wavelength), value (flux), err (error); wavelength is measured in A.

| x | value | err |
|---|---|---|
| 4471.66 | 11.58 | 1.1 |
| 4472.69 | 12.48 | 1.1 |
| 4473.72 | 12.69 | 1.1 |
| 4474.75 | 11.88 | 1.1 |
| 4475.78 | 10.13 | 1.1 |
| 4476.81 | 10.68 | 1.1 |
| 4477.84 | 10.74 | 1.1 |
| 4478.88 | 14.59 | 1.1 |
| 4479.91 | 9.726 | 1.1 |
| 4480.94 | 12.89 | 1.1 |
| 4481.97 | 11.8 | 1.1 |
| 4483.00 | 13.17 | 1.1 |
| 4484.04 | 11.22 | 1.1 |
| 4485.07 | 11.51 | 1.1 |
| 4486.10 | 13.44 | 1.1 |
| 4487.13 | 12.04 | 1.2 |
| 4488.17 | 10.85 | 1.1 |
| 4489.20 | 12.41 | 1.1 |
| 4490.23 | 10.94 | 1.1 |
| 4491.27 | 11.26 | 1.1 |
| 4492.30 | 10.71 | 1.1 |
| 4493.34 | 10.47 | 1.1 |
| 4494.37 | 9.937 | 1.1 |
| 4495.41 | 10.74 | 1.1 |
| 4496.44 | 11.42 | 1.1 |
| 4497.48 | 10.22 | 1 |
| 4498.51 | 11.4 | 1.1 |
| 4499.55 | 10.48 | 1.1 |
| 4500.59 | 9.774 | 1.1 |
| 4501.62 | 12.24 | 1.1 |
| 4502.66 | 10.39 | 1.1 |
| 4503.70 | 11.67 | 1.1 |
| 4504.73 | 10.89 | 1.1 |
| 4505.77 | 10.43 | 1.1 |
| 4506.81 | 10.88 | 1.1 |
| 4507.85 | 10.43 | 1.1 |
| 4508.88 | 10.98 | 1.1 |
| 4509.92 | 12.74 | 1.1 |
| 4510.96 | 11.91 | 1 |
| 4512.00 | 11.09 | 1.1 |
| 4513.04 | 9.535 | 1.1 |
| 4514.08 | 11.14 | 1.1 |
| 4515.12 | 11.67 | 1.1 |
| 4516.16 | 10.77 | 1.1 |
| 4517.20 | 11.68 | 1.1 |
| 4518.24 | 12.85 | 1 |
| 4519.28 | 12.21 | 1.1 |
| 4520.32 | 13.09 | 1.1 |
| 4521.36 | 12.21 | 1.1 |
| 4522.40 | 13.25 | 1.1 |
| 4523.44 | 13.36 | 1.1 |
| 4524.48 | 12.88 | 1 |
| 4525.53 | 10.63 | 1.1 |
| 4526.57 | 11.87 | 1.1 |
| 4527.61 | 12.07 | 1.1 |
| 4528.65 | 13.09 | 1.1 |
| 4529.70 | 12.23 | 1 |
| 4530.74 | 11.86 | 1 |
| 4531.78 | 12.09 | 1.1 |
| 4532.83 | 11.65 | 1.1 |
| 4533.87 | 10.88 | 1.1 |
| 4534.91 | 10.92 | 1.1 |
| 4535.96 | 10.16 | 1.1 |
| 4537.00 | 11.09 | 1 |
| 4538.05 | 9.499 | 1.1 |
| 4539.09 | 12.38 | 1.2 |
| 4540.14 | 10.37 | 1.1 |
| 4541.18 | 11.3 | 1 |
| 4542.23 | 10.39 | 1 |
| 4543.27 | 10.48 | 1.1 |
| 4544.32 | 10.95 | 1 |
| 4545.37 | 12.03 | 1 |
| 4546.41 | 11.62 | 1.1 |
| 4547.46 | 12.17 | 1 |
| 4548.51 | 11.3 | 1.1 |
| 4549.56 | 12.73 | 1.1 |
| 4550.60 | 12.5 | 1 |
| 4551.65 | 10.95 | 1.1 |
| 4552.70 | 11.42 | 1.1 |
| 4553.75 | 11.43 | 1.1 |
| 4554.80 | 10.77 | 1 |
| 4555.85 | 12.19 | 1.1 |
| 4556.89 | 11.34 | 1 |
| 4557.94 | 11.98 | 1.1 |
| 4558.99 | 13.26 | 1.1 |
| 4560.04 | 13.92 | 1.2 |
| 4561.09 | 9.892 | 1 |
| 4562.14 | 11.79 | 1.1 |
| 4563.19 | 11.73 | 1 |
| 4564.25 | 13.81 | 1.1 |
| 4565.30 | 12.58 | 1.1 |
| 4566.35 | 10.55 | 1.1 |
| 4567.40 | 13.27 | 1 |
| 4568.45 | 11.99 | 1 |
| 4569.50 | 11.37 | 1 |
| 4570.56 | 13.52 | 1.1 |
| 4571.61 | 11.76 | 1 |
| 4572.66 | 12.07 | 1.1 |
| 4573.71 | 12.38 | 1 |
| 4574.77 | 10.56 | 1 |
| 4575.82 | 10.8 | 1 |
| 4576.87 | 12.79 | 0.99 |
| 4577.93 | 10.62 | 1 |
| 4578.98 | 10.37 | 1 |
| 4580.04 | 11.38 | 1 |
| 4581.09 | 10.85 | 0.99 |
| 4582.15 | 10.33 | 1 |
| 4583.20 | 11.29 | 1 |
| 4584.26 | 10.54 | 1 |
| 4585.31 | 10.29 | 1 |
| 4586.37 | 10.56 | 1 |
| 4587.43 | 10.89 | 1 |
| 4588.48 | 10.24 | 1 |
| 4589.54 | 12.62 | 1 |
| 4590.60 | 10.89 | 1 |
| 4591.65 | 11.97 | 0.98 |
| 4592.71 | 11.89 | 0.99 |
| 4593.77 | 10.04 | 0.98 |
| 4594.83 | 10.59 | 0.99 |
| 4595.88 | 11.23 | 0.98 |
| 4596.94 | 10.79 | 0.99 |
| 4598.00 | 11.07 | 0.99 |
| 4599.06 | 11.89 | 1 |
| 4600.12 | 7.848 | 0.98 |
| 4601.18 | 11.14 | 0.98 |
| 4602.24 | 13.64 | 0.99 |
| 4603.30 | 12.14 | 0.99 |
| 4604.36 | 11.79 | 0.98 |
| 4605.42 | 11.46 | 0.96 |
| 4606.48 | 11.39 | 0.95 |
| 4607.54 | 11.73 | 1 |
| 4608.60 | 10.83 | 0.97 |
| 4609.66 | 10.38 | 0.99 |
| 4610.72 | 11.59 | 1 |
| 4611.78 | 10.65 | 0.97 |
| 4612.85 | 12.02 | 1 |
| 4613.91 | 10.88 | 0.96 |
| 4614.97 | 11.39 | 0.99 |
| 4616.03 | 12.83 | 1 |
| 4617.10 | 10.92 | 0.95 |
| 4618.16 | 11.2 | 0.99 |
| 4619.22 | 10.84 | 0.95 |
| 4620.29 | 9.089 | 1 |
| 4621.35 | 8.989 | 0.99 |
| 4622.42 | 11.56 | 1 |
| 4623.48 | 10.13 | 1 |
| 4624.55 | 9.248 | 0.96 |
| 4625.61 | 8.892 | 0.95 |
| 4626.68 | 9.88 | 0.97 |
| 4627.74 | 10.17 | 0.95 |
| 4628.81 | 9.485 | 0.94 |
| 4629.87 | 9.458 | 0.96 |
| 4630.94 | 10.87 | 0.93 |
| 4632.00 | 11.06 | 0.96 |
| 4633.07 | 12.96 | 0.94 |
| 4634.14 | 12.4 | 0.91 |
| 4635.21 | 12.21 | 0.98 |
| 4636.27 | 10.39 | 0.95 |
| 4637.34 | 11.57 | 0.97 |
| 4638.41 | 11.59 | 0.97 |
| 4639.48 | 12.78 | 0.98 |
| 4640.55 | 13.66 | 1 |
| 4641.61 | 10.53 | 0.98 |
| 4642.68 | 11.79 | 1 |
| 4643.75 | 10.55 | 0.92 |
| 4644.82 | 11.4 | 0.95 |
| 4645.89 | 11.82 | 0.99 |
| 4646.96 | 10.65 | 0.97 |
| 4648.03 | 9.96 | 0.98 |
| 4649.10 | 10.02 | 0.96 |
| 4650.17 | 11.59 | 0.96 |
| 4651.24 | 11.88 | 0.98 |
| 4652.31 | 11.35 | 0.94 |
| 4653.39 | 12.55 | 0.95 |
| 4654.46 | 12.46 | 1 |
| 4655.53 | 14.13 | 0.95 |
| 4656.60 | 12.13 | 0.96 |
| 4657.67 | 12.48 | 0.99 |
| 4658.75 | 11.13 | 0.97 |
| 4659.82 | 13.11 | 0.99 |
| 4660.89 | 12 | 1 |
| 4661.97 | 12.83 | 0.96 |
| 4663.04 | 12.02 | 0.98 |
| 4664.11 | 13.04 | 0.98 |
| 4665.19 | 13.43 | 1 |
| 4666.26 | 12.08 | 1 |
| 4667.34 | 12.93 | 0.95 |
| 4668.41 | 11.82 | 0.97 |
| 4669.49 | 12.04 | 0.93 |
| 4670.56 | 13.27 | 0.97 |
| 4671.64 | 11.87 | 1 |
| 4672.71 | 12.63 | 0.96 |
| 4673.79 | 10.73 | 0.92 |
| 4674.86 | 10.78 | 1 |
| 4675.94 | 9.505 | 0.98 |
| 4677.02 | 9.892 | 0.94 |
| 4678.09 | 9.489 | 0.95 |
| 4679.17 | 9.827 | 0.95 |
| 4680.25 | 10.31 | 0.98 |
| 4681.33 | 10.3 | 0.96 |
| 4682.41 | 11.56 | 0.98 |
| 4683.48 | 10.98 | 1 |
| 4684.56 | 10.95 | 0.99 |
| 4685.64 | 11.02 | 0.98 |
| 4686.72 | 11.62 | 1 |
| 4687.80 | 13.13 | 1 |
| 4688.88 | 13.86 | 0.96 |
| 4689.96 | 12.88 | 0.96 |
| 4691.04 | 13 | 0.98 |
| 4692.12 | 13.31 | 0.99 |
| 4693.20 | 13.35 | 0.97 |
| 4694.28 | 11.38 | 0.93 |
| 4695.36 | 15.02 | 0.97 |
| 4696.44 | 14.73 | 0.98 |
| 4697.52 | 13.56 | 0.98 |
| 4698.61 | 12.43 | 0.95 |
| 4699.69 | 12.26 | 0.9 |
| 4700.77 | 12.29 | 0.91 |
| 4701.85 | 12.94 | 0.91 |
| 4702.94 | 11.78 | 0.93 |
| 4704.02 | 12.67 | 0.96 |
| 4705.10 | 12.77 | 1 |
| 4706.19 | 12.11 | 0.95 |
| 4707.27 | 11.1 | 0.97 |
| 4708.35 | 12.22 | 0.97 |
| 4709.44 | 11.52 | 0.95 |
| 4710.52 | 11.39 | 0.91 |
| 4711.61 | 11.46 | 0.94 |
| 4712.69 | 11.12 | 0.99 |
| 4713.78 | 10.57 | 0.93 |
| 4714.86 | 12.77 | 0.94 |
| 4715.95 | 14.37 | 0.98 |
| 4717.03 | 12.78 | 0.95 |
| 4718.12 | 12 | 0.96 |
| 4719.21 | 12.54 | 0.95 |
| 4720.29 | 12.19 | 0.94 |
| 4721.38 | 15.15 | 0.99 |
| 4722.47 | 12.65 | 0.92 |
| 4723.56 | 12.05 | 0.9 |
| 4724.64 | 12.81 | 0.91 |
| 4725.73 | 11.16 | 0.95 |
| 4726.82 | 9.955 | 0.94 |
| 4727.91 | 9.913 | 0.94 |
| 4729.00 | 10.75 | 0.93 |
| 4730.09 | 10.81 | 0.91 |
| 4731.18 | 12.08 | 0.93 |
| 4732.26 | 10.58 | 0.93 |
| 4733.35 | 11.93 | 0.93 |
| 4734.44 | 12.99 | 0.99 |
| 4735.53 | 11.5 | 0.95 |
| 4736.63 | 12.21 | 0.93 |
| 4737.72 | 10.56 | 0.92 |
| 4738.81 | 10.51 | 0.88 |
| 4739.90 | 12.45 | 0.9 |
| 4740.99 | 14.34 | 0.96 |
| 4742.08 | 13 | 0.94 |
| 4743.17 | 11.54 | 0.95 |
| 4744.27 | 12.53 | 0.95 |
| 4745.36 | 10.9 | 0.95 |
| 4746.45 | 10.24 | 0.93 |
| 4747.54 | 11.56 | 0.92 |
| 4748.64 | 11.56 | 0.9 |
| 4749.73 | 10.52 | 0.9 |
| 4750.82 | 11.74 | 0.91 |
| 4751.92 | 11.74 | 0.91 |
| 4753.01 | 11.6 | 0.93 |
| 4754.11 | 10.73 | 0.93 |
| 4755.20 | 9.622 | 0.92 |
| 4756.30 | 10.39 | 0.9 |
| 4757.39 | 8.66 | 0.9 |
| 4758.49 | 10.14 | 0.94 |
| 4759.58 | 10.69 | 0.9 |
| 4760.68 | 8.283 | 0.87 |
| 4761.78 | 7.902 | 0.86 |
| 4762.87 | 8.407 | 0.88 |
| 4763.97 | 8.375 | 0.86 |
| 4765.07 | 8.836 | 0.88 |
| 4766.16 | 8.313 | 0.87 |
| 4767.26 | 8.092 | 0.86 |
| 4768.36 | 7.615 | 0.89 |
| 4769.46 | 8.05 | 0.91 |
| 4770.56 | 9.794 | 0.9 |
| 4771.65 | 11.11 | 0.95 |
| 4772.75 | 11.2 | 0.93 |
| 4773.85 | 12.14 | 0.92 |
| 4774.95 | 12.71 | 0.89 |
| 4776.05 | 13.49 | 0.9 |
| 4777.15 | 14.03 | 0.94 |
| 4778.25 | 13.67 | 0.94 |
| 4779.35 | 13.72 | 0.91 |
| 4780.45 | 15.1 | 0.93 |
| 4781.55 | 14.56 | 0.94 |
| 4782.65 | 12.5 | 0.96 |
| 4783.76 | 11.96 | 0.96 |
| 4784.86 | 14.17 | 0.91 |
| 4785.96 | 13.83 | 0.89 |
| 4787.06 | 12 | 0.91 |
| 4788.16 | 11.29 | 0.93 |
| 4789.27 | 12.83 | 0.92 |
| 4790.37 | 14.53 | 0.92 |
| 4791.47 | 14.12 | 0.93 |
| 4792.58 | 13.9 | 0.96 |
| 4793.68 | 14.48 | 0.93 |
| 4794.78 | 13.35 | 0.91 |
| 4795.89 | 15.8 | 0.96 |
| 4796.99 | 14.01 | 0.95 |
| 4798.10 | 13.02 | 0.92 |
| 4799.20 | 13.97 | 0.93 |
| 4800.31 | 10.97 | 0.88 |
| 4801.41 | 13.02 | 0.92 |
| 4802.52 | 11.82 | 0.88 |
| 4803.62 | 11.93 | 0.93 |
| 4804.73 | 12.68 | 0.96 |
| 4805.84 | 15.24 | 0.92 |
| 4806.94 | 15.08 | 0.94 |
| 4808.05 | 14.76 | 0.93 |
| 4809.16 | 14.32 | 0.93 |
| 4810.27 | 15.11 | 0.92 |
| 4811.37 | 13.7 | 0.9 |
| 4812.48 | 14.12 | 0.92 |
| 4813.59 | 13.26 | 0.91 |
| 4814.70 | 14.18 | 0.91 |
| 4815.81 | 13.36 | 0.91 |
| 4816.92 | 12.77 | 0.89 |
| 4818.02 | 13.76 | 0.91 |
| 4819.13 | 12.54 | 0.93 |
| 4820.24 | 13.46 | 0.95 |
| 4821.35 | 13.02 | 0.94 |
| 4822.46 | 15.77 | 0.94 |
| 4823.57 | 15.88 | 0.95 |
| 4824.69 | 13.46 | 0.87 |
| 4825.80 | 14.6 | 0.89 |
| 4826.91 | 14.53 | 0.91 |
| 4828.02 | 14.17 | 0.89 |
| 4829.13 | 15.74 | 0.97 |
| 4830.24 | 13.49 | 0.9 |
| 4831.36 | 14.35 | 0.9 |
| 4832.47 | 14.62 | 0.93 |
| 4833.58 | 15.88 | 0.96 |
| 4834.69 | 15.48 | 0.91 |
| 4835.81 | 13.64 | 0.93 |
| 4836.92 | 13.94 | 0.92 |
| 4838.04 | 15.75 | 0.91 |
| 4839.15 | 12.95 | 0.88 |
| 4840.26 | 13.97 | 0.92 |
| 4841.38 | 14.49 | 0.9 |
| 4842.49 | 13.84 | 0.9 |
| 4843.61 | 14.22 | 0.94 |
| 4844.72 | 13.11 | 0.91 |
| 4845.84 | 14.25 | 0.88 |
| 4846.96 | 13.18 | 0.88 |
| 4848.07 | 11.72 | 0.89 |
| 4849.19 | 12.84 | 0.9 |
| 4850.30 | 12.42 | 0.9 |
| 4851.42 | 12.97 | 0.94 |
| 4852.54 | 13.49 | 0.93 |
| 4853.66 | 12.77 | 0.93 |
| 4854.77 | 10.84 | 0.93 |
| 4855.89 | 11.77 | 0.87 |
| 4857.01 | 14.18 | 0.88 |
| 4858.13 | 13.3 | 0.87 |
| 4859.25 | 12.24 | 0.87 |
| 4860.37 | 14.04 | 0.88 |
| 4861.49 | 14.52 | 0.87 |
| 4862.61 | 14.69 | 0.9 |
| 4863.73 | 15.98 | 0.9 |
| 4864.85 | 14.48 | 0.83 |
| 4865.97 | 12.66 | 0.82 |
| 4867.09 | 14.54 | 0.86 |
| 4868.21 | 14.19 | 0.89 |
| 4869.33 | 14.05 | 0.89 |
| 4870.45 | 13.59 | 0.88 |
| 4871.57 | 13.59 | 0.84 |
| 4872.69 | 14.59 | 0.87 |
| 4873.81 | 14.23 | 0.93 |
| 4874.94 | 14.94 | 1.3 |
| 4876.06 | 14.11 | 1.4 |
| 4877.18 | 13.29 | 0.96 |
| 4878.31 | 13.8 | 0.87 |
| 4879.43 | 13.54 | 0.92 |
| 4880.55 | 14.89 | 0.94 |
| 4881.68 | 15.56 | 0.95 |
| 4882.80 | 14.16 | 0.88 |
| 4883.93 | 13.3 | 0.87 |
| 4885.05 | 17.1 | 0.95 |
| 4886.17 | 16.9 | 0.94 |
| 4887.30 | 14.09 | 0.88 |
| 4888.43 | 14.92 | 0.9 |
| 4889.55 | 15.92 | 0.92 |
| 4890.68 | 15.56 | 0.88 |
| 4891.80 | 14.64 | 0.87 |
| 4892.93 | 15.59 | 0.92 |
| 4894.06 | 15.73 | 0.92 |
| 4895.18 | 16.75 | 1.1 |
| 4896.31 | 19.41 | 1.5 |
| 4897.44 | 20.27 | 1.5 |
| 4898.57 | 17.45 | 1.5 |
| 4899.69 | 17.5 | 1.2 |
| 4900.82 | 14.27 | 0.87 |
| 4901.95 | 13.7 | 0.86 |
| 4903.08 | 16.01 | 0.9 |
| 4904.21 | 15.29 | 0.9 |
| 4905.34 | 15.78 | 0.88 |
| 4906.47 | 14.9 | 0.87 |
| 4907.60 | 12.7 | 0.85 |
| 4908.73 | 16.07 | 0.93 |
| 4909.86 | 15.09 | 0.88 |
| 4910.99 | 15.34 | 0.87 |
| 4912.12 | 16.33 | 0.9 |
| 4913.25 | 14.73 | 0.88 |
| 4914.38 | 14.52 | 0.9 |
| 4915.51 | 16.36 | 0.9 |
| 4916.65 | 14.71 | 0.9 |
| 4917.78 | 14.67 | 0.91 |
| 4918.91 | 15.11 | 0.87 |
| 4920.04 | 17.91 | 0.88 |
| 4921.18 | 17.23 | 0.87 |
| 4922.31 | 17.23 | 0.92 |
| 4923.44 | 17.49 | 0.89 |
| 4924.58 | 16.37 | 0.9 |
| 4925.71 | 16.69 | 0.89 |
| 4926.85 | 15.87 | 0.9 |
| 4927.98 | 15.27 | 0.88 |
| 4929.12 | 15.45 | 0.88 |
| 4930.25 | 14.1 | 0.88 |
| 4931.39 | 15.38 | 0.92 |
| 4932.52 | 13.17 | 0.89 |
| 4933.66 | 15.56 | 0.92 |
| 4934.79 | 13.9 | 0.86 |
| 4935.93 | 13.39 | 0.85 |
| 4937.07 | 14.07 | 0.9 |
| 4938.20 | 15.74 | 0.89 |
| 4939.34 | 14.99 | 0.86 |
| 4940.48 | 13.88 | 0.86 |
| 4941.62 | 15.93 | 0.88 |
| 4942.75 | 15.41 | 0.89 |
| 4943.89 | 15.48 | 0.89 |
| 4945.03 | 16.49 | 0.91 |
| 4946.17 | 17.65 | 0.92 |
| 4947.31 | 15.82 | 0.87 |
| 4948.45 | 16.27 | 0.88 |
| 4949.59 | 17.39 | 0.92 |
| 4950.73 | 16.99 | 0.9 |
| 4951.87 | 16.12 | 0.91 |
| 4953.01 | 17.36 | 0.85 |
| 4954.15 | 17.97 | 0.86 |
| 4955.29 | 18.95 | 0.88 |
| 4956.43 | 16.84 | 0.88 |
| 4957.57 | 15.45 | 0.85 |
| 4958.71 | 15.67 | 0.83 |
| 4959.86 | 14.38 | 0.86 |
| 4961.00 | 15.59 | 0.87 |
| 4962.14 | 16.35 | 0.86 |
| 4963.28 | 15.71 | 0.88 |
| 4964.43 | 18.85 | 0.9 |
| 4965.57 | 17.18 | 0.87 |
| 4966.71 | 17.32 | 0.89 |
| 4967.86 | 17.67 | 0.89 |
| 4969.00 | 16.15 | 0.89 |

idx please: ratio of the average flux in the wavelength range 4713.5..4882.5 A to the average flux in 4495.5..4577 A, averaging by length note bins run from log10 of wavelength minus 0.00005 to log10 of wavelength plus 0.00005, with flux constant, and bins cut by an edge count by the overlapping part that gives 1.10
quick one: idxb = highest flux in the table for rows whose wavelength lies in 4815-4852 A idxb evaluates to 15.88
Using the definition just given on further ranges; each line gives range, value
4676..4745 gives 15.15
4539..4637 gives 13.92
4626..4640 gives 12.96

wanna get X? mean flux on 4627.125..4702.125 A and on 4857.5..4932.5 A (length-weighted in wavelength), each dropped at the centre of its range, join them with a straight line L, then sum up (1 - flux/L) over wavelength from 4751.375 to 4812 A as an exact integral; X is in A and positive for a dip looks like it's 6.8 A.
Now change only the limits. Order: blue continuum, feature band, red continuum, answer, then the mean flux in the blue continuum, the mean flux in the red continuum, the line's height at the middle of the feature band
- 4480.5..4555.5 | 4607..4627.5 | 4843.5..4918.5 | 2.74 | 11.5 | 14.6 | 12.3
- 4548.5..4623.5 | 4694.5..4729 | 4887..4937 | 1.92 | 11.4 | 15.6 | 13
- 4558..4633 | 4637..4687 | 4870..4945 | 1.84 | 11.2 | 15.3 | 12.1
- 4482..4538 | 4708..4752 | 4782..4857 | 4.08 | 11.5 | 13.7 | 13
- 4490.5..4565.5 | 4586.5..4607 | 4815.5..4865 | 1.34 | 11.5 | 13.8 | 12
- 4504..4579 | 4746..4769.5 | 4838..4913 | 6.61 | 11.7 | 14.5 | 13.5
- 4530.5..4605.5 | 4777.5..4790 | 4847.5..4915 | 0.34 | 11.4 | 14.6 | 13.6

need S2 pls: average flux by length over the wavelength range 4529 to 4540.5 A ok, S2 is 11.2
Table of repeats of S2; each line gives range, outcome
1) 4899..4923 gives 15.5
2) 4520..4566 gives 11.8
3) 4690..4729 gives 12.4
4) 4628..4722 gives 11.9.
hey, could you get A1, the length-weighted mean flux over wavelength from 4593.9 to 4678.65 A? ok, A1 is 11.3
